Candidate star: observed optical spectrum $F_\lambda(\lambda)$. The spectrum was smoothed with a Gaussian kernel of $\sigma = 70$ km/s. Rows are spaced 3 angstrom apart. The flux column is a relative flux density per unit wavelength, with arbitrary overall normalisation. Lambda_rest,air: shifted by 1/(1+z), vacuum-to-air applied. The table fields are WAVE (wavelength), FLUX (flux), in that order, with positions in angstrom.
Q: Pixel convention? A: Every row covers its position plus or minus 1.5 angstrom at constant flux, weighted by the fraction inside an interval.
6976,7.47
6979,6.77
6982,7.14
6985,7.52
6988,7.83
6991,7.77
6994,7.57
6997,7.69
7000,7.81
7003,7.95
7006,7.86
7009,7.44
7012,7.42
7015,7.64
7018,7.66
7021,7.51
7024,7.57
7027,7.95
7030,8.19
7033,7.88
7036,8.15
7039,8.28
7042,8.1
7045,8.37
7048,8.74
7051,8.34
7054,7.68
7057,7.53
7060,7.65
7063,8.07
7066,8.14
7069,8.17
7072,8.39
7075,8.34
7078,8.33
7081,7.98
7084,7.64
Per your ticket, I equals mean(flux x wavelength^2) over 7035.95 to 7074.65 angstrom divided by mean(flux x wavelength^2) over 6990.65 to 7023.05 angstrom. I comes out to 1.1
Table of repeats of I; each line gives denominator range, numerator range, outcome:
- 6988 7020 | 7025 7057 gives 1.07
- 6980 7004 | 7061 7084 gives 1.09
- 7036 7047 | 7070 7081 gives 1.01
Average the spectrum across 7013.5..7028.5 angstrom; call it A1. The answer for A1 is 7.67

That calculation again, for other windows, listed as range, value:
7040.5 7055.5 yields 8.25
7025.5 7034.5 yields 8.01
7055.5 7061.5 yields 7.59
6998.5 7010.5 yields 7.77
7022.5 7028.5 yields 7.76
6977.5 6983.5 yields 6.95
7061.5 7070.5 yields 8.13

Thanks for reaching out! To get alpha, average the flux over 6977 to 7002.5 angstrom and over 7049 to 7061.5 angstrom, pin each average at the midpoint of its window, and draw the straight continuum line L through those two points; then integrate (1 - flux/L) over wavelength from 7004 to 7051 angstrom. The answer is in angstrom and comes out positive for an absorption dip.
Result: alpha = -1.36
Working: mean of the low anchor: 7.53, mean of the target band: 7.93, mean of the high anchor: 7.84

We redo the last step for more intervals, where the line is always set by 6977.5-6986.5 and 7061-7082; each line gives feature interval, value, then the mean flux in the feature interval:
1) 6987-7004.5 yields -1.1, 7.77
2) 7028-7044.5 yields -0.7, 8.13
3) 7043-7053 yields -0.6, 8.42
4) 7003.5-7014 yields -0.2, 7.61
